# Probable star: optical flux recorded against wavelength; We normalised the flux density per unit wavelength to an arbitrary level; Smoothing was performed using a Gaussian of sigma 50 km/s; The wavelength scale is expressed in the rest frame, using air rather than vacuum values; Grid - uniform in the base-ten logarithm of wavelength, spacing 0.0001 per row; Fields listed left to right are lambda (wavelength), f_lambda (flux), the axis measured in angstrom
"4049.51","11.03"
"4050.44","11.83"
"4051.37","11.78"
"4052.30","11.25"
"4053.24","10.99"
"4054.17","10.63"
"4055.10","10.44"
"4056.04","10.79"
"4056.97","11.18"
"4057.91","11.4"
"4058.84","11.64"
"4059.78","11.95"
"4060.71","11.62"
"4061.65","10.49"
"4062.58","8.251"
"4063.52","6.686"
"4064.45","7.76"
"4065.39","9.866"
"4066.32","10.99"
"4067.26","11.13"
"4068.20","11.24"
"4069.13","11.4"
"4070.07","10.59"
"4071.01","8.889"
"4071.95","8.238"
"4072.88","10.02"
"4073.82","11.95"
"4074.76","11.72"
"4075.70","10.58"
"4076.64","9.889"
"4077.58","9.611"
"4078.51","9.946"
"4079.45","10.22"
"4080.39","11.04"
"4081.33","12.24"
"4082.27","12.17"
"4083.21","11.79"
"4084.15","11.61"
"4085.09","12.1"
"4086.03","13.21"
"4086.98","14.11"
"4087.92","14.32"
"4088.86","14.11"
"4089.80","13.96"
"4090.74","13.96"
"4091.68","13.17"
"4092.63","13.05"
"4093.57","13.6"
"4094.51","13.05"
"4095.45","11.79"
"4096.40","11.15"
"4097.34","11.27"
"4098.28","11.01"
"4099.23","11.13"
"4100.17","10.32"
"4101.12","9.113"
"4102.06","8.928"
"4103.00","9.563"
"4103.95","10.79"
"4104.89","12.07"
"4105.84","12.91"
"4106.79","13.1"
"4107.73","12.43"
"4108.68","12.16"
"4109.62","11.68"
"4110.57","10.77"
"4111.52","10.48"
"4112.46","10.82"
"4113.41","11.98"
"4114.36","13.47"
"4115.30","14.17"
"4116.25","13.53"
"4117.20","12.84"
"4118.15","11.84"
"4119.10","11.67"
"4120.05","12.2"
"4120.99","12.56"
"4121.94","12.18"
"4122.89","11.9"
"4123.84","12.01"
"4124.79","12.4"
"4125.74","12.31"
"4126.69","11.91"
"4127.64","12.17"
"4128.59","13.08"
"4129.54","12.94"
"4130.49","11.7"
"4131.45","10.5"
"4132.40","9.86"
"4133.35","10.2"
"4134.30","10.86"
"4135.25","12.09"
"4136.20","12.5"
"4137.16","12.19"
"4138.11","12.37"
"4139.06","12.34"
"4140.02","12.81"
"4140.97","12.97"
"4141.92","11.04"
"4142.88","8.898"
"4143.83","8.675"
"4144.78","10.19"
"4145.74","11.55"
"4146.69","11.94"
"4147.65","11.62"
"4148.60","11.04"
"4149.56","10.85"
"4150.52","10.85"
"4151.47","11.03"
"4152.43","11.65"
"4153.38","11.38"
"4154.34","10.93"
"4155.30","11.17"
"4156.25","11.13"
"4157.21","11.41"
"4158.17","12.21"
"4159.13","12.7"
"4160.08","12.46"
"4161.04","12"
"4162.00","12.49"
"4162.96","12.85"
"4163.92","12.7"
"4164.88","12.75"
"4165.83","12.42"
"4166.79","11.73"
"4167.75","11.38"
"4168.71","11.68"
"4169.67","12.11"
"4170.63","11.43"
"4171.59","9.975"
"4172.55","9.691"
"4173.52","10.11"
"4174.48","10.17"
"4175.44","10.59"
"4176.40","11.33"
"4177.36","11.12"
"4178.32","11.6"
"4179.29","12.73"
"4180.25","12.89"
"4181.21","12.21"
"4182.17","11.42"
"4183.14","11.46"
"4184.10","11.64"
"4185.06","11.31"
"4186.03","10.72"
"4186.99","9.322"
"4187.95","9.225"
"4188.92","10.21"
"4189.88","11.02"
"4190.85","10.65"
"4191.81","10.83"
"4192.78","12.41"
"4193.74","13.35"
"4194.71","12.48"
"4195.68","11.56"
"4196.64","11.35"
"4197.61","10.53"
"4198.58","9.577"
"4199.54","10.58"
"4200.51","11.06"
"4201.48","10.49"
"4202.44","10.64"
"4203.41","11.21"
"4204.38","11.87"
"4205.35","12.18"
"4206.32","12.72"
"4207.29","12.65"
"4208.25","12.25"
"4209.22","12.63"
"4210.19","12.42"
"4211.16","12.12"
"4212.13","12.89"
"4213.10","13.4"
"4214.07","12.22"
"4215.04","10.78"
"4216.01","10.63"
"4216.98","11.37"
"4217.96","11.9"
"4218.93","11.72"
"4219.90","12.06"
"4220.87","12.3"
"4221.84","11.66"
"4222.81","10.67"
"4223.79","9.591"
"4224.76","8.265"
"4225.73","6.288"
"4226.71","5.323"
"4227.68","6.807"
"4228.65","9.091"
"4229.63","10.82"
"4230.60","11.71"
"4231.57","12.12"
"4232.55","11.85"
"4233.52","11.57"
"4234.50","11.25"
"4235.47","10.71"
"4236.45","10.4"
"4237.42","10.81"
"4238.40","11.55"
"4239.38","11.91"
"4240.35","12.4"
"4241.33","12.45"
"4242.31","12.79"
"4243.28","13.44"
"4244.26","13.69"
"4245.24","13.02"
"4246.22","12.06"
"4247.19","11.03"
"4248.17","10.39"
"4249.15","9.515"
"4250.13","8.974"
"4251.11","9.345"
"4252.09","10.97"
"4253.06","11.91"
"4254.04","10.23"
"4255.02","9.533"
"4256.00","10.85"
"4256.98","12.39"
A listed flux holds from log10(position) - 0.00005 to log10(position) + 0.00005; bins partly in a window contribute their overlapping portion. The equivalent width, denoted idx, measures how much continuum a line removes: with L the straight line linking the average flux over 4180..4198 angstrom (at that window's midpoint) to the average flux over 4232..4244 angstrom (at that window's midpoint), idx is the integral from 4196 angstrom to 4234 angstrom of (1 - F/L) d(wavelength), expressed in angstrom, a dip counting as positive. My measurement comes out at 1.8 angstrom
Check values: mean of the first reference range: 11.3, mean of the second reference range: 11.8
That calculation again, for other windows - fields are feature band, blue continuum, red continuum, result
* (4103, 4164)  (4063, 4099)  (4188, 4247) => -2.27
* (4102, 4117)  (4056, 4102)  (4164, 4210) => -0.84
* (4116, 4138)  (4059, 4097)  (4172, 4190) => -1.56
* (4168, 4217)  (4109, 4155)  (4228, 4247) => 1.32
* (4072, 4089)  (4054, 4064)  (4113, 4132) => -0.70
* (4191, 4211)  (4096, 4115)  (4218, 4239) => -2.02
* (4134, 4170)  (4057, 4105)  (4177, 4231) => -1.69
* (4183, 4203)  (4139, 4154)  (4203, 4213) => 1.80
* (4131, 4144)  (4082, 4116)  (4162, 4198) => 0.52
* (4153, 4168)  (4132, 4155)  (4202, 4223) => -0.76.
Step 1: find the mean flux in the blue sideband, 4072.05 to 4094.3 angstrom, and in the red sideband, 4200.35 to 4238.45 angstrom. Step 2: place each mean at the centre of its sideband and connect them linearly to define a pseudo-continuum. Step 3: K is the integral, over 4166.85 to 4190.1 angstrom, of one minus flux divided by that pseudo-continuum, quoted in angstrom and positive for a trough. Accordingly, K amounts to 0.6 angstrom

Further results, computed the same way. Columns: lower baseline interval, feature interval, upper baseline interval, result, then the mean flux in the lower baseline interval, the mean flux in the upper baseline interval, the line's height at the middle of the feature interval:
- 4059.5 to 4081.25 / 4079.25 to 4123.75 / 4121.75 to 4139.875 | -4.2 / 10.2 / 11.9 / 11.1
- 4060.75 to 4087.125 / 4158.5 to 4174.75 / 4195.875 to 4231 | -1.3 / 10.6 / 10.9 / 10.8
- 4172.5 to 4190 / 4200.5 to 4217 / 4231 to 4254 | -1.0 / 11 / 11.5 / 11.2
